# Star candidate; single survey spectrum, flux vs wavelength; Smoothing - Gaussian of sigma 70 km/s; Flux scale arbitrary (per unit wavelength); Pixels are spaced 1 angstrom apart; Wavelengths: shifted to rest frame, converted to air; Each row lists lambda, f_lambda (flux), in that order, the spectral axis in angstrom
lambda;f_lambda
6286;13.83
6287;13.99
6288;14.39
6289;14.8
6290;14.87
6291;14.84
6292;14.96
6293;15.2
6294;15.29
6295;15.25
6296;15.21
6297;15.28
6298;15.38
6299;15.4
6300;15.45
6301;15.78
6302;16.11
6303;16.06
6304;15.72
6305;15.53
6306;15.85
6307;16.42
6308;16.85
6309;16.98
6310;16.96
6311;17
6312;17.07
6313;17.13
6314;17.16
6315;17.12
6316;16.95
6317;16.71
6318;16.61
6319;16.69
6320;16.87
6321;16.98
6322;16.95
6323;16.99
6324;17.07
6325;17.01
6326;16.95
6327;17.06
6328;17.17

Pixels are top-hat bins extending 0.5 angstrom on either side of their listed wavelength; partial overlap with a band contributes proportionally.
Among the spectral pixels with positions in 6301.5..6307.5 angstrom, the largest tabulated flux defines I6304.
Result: 16.42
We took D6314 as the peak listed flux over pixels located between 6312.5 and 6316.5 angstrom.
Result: 17.16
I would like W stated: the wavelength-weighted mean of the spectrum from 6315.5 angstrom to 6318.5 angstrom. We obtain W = 16.8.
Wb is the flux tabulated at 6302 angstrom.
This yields 16.11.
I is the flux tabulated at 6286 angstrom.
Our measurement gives 13.83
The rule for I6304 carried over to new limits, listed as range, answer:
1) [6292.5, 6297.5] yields 15.29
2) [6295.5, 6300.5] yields 15.45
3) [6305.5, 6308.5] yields 16.85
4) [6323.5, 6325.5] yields 17.07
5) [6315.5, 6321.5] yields 16.98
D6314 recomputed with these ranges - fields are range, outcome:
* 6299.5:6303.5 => 16.11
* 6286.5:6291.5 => 14.87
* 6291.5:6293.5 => 15.2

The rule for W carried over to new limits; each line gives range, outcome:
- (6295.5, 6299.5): 15.3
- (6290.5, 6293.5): 15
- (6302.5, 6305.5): 15.8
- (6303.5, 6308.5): 16.1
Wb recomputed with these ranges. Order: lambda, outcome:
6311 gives 17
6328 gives 17.17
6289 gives 14.8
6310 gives 16.96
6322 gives 16.95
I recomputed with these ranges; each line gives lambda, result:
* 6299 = 15.4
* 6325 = 17.01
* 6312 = 17.07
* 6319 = 16.69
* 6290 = 14.87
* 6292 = 14.96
